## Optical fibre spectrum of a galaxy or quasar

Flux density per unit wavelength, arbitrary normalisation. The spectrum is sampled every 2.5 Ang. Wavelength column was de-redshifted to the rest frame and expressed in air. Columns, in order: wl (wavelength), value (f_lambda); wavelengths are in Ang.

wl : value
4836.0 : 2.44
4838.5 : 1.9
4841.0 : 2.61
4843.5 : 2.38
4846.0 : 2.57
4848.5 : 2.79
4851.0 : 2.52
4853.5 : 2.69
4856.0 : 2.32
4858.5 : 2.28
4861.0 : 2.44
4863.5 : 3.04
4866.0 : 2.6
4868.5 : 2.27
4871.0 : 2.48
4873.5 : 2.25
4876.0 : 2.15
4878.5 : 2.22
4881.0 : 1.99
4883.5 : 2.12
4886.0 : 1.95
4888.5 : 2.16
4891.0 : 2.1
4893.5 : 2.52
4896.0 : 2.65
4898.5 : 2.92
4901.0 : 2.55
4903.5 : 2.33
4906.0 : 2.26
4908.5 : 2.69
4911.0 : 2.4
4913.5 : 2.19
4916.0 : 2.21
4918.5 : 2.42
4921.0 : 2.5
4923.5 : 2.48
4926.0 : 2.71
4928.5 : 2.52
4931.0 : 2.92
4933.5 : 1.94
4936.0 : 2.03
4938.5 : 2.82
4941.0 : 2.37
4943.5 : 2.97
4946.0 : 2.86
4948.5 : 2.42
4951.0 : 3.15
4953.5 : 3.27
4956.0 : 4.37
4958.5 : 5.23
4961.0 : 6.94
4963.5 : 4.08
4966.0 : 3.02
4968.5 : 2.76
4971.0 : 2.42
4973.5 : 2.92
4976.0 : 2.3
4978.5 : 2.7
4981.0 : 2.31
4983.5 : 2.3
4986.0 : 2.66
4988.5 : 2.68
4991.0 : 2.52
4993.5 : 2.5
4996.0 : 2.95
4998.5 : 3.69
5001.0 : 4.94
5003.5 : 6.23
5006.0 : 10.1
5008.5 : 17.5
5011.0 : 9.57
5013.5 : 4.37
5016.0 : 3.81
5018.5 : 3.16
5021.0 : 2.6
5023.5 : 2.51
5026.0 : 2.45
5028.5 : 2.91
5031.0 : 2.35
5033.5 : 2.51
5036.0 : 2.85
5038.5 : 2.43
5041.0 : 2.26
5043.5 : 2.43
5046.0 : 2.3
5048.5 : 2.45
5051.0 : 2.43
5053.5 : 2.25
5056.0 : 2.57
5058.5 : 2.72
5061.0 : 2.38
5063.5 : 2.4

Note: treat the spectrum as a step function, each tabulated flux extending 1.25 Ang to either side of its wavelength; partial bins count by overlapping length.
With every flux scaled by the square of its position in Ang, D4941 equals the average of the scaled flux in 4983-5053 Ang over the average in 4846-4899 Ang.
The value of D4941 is 1.76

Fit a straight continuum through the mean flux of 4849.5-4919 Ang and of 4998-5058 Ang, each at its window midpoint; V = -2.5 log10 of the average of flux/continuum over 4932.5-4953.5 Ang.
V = 0.19 mag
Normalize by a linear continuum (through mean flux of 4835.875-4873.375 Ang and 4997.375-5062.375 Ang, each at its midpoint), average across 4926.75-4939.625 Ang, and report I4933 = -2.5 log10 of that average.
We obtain 0.29 mag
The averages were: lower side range 2.48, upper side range 4.07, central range 2.45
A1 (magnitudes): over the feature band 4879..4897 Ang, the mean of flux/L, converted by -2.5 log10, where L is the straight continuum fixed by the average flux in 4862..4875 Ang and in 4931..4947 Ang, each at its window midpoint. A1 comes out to 0.14 mag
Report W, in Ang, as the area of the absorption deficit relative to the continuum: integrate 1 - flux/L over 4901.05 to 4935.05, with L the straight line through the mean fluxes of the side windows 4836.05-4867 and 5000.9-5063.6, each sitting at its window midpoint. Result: 7.07 Ang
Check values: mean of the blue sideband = 2.51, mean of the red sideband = 4.03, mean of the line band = 2.43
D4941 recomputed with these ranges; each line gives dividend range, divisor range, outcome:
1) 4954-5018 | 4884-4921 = 1.99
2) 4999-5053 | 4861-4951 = 1.86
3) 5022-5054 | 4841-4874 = 1.06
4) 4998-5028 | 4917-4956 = 2.26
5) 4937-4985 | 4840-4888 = 1.39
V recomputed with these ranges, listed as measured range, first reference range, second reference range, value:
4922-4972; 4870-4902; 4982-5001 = -0.19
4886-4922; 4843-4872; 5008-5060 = 0.16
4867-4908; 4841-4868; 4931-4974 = 0.20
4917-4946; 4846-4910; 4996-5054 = 0.22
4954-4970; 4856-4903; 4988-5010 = 0.13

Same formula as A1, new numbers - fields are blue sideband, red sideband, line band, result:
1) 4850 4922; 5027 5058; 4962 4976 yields -0.24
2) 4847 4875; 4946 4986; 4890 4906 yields 0.12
